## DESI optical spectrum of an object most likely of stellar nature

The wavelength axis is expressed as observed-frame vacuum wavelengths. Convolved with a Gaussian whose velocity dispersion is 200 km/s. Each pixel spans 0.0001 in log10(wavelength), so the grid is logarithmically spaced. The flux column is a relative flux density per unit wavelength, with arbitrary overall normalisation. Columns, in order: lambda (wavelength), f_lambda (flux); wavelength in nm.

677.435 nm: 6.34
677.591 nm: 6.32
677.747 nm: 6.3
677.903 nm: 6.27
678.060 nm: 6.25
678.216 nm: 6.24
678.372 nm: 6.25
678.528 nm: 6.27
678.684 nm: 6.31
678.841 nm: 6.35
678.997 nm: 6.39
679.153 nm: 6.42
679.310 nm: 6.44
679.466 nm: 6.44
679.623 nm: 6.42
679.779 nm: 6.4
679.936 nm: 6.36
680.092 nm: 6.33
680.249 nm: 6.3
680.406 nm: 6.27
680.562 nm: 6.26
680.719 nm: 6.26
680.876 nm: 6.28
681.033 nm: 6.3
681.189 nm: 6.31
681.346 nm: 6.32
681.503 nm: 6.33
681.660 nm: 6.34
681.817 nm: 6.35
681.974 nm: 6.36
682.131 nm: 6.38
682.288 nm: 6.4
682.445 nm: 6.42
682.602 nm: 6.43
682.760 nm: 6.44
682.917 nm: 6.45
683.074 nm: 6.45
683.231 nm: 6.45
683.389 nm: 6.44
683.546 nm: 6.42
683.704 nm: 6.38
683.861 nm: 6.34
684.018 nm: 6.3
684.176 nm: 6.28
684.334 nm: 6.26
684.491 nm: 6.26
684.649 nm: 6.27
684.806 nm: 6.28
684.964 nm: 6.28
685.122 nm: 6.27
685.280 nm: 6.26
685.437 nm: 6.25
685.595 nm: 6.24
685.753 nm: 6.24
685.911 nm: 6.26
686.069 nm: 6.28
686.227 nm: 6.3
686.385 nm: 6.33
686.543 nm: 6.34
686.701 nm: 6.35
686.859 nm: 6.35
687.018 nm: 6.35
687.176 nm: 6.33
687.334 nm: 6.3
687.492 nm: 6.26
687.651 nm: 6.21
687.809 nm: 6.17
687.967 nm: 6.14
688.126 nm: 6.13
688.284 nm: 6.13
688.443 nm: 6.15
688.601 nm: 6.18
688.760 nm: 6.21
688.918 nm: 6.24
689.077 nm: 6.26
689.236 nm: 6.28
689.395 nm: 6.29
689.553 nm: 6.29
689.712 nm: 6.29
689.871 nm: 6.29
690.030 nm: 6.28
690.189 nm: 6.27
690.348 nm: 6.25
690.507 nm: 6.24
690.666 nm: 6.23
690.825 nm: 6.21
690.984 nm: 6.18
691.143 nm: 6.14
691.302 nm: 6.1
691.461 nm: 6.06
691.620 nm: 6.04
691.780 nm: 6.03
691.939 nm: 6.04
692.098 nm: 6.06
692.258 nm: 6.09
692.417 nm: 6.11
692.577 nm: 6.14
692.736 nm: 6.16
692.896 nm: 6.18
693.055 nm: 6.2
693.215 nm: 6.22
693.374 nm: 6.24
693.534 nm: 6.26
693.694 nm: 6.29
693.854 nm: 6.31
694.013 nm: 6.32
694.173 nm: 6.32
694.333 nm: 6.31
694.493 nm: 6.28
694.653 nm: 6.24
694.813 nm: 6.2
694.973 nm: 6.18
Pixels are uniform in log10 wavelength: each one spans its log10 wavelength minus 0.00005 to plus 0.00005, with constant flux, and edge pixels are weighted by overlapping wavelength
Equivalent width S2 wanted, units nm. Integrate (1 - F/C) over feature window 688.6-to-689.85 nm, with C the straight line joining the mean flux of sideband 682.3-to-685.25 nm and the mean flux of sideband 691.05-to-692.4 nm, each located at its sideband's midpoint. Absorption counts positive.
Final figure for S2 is -0.020 nm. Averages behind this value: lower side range 6.35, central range 6.26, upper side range 6.07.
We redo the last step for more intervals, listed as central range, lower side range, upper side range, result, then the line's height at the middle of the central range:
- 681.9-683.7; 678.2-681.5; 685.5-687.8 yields -0.030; 6.31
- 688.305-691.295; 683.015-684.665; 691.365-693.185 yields -0.027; 6.18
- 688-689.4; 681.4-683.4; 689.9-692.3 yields 0.004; 6.22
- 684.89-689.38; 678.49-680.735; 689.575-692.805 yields -0.018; 6.23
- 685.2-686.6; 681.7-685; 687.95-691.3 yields 0.007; 6.31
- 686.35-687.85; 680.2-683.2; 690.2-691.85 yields -0.015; 6.24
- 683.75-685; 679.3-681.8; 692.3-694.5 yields 0.003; 6.3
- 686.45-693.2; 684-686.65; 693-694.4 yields 0.077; 6.28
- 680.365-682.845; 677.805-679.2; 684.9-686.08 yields -0.023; 6.28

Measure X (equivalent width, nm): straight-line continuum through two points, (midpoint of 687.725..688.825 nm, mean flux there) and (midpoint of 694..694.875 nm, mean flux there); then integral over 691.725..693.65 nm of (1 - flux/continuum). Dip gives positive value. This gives 0.03 nm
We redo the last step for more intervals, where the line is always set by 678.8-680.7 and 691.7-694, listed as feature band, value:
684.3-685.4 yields 0.004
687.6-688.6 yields 0.014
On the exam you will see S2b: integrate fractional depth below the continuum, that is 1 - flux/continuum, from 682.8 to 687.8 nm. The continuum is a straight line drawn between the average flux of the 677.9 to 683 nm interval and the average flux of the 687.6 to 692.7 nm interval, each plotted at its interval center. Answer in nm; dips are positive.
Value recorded -0.042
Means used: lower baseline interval 6.34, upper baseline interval 6.18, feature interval 6.31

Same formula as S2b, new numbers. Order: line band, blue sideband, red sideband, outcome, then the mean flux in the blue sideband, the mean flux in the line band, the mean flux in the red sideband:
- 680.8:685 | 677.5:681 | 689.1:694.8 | -0.04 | 6.32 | 6.35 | 6.21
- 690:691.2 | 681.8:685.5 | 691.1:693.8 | -0.01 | 6.35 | 6.22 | 6.14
